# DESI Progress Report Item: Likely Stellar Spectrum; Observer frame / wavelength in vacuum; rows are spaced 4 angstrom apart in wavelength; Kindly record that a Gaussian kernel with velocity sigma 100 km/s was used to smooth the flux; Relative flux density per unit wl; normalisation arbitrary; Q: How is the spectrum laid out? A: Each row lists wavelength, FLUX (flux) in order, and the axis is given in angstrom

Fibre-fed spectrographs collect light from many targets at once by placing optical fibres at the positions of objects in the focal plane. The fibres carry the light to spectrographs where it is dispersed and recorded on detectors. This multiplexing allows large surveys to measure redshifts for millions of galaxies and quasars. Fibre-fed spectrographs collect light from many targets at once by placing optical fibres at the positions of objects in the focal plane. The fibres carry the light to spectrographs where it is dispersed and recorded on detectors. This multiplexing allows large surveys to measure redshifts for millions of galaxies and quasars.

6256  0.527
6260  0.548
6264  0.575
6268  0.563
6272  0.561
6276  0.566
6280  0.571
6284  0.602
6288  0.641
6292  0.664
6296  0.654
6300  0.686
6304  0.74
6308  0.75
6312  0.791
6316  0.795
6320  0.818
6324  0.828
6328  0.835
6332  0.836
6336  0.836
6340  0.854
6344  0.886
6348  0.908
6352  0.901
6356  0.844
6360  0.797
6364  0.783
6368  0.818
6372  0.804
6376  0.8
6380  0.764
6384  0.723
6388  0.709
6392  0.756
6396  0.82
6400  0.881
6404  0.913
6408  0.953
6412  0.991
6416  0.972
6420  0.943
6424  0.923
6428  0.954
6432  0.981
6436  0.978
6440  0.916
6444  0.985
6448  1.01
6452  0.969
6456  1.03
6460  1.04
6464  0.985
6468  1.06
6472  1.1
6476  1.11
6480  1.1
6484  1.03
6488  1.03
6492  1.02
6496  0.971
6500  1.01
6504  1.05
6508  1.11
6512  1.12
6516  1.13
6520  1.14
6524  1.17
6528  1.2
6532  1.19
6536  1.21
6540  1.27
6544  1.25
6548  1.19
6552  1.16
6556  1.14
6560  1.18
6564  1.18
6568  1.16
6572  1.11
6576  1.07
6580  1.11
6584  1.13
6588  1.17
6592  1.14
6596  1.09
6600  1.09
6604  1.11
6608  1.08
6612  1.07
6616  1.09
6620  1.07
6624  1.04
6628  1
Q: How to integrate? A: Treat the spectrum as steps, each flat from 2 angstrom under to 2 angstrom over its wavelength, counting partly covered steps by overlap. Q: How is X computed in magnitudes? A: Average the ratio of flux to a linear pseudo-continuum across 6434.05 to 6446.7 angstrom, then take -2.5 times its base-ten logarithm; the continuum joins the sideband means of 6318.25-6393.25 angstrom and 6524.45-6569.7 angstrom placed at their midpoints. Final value 0.023 mag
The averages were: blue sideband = 0.816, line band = 0.962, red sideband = 1.19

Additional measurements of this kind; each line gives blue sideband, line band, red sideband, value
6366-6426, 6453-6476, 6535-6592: -0.071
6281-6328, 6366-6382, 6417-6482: 0.082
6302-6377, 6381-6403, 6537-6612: 0.145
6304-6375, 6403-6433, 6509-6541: 0.021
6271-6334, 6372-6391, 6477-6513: 0.127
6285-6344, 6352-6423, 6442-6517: 0.060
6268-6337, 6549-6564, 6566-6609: -0.091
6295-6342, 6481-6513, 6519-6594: 0.031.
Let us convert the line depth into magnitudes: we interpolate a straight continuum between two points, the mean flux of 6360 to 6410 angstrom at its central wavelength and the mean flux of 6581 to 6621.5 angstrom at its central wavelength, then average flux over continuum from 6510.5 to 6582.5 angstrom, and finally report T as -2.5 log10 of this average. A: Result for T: -0.136 mag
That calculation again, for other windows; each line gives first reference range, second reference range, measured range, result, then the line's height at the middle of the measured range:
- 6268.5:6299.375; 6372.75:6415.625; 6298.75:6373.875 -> -0.14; 0.717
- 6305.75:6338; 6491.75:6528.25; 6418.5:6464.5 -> 0.01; 0.988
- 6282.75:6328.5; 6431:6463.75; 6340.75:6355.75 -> -0.10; 0.81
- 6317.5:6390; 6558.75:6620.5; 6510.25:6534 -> -0.13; 1.03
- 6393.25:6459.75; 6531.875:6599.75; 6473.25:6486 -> -0.05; 1.03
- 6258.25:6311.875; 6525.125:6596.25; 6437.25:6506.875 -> -0.03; 0.994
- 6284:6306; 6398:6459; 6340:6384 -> -0.02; 0.816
